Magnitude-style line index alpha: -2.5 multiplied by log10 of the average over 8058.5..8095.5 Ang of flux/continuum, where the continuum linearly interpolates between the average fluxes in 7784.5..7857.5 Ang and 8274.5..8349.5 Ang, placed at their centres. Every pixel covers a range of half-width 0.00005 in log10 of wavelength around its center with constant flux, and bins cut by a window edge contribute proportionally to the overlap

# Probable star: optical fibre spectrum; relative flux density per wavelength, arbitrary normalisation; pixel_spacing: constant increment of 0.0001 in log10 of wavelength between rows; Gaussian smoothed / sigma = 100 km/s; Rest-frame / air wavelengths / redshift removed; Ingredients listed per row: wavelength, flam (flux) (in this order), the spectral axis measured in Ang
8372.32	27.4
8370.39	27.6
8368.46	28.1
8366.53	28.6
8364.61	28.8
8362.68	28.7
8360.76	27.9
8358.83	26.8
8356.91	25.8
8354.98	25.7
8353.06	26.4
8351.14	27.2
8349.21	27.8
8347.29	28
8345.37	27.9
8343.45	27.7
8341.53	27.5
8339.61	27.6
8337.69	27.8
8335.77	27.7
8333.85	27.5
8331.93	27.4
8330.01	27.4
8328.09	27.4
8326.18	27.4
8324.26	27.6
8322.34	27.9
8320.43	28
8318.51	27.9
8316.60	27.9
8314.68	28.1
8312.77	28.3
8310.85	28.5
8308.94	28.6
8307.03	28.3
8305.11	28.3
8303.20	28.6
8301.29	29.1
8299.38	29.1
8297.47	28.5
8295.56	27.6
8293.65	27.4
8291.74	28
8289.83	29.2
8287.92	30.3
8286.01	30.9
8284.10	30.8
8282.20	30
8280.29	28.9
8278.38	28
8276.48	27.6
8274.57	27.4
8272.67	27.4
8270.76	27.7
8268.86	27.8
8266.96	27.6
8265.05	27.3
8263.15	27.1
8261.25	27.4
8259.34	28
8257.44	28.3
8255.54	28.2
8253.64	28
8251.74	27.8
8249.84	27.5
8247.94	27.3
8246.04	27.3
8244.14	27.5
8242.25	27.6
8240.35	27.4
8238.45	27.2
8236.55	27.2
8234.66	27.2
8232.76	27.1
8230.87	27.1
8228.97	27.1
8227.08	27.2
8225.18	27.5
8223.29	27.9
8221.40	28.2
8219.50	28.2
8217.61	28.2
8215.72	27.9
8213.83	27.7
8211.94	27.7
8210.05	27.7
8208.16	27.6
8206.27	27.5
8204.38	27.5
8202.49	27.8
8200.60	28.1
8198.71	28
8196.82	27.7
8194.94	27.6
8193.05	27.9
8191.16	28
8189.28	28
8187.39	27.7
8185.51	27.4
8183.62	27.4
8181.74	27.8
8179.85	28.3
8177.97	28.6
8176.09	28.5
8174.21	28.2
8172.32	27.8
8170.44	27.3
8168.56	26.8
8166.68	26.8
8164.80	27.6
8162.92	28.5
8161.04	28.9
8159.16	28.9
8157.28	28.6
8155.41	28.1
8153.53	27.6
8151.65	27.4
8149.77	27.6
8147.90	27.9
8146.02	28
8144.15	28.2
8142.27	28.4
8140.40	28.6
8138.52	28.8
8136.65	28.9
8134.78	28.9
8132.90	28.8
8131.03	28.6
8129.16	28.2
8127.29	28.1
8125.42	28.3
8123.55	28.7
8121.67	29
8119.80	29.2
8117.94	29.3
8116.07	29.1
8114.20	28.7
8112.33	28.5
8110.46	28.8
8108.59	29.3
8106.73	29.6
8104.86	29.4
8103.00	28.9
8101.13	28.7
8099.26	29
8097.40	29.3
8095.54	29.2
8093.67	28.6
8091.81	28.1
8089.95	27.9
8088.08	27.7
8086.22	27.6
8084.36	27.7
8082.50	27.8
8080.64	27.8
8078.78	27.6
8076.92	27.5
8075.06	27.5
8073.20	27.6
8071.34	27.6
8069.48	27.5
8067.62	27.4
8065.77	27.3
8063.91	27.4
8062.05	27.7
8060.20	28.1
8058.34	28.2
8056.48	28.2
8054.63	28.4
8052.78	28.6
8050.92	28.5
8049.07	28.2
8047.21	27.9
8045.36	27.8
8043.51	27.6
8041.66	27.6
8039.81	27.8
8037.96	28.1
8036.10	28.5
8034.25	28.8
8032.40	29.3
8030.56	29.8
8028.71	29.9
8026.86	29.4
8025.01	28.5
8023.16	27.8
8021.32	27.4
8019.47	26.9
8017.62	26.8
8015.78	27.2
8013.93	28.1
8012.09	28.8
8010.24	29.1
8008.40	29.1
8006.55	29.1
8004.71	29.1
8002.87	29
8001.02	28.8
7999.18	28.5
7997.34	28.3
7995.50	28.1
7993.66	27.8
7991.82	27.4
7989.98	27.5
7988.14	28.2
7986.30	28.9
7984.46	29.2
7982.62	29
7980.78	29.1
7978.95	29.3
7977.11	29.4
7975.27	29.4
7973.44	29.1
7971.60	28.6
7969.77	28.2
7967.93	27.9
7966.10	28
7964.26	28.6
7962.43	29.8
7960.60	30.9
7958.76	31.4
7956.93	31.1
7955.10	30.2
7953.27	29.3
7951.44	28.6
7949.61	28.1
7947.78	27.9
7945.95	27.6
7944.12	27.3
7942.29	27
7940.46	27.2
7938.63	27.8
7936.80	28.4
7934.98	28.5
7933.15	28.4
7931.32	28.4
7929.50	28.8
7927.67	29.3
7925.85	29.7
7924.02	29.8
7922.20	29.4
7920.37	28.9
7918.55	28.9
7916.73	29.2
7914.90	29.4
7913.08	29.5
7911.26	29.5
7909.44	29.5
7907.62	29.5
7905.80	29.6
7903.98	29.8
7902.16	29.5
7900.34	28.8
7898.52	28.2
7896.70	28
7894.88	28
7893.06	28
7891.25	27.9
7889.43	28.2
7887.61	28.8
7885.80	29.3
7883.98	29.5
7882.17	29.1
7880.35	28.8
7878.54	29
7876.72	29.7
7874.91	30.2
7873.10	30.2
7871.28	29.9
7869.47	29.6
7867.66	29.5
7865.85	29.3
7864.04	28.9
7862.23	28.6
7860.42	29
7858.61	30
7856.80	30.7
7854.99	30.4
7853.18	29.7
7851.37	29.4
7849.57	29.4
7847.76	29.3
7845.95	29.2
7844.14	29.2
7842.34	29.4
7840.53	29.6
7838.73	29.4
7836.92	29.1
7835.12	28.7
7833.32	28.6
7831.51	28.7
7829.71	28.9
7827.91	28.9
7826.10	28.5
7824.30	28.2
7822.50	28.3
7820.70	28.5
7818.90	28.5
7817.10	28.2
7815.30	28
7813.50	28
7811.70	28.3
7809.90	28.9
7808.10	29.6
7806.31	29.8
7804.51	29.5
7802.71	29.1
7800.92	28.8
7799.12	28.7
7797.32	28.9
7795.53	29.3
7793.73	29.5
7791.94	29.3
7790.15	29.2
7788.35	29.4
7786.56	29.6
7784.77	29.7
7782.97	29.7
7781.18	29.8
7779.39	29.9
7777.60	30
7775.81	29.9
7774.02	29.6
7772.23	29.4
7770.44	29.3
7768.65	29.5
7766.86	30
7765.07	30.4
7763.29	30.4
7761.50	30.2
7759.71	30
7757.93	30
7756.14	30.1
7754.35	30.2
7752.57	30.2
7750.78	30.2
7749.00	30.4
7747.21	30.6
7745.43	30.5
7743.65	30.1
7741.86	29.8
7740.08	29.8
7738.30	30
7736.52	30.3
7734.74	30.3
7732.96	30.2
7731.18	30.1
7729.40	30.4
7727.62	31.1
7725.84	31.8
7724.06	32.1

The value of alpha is 0.03 mag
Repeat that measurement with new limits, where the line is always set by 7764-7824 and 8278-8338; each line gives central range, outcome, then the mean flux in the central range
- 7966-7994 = 0.012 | 28.6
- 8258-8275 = 0.036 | 27.5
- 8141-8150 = 0.021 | 28.1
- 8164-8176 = 0.044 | 27.5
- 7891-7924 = 0.001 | 29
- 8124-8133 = 0.011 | 28.4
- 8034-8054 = 0.027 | 28.1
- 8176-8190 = 0.026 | 27.9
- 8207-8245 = 0.037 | 27.6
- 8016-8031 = 0.024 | 28.2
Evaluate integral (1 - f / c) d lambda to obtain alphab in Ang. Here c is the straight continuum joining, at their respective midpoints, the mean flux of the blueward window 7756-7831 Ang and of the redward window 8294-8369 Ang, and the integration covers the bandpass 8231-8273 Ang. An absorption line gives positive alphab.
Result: 0.76 Ang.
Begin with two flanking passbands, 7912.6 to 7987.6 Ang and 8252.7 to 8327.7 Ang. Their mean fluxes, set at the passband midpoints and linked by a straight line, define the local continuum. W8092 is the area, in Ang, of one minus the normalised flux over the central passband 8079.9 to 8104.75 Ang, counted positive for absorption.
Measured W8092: 0.2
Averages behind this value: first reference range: 28.9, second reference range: 28.3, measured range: 28.4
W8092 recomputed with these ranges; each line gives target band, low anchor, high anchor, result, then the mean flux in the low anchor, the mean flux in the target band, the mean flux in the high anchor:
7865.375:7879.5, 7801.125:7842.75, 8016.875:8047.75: -0.5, 28.8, 29.7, 28.2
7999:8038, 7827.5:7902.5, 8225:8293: 0.2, 29.2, 28.6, 27.9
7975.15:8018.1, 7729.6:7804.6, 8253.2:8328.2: 0.9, 29.8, 28.6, 28.3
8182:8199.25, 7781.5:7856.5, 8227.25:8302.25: 0.3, 29.1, 27.7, 28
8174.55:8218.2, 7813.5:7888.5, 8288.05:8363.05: 0.5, 29.2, 27.9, 27.8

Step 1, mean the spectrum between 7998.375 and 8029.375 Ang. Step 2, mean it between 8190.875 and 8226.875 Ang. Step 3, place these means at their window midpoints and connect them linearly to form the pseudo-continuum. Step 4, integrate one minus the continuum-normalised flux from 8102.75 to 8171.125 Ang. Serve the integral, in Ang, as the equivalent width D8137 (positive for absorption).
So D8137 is -1.0 Ang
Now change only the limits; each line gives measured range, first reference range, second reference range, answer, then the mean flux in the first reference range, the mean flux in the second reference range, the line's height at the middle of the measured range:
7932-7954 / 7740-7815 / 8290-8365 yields 0.8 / 29.6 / 27.8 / 29.1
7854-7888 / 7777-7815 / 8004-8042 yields -0.6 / 29.3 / 28.4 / 29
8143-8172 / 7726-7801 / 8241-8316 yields 0.8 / 29.9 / 28.2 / 28.6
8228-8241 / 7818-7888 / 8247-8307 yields 0.6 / 29.2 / 28.3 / 28.4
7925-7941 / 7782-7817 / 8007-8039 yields 0.1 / 29.1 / 28.4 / 28.7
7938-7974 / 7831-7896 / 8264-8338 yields 0.4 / 29.2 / 28.2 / 29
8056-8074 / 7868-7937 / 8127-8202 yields 0.5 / 29.1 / 28.1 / 28.5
